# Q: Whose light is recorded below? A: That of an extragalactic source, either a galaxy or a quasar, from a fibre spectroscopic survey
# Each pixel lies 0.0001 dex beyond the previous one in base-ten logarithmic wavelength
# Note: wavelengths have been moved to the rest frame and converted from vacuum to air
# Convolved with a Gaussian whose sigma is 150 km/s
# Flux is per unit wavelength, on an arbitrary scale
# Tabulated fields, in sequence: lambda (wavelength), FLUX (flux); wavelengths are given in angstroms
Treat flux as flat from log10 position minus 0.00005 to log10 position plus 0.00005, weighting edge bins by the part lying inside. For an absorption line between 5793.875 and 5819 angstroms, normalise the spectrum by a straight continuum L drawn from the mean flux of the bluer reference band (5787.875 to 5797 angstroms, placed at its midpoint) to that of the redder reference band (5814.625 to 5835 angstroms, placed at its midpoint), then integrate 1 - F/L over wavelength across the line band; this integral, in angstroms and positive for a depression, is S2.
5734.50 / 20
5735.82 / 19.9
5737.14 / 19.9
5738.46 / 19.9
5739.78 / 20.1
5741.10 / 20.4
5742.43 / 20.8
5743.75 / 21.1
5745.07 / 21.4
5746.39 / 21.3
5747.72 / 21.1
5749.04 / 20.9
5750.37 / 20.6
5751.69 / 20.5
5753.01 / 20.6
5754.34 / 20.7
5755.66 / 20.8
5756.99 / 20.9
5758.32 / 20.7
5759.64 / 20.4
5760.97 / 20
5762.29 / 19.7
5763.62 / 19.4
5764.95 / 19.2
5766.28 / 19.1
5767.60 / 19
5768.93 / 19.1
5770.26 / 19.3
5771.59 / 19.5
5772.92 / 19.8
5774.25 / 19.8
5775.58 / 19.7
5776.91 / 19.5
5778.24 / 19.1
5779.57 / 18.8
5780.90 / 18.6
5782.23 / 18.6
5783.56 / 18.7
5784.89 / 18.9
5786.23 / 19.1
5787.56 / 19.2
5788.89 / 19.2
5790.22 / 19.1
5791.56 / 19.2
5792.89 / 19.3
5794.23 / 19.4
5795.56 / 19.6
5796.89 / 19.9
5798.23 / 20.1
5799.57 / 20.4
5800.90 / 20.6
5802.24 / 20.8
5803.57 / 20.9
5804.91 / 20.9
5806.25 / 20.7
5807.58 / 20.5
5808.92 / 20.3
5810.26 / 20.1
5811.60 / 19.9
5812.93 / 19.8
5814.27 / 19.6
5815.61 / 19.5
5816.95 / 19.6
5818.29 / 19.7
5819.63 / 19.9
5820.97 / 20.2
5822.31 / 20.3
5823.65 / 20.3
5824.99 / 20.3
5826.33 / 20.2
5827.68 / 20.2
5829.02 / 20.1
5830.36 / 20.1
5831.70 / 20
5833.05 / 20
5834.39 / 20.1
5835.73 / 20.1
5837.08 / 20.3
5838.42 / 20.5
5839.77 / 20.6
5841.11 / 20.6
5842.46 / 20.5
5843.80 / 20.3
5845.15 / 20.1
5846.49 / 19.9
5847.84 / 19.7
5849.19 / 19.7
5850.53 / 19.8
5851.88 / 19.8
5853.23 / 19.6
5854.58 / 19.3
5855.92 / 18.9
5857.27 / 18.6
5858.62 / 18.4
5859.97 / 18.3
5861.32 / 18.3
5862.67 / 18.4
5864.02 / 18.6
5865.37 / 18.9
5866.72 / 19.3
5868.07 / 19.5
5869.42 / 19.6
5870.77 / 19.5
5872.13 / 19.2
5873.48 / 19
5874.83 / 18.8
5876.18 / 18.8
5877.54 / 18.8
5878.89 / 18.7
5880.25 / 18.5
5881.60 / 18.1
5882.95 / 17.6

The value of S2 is -0.6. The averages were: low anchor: 19.4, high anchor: 20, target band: 20.1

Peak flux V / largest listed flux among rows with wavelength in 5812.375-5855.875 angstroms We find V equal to 20.6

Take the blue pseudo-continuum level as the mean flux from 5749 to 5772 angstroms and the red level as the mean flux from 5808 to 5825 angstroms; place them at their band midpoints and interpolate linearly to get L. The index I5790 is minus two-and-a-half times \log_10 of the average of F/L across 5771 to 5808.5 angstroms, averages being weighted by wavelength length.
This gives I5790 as 0.02 mag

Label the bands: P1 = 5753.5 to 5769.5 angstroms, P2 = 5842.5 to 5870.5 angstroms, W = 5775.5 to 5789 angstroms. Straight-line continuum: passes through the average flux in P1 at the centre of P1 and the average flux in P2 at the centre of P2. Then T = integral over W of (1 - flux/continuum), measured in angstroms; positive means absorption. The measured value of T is 0.5 angstroms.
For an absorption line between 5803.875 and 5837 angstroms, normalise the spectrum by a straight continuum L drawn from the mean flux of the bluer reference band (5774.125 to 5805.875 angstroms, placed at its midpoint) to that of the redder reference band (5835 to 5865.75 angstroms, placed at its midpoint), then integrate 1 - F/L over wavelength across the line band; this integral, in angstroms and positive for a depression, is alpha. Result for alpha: -1.0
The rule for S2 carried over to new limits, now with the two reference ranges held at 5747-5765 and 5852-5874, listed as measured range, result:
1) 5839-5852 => -0.6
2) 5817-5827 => -0.3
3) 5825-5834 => -0.3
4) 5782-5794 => 0.6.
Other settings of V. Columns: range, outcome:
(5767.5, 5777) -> 19.8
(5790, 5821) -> 20.9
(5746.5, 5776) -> 21.1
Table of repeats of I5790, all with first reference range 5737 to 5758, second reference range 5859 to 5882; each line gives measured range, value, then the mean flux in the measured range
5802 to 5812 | -0.04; 20.5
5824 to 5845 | -0.05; 20.3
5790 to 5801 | 0.01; 19.7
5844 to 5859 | -0.02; 19.5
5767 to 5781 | 0.05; 19.3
